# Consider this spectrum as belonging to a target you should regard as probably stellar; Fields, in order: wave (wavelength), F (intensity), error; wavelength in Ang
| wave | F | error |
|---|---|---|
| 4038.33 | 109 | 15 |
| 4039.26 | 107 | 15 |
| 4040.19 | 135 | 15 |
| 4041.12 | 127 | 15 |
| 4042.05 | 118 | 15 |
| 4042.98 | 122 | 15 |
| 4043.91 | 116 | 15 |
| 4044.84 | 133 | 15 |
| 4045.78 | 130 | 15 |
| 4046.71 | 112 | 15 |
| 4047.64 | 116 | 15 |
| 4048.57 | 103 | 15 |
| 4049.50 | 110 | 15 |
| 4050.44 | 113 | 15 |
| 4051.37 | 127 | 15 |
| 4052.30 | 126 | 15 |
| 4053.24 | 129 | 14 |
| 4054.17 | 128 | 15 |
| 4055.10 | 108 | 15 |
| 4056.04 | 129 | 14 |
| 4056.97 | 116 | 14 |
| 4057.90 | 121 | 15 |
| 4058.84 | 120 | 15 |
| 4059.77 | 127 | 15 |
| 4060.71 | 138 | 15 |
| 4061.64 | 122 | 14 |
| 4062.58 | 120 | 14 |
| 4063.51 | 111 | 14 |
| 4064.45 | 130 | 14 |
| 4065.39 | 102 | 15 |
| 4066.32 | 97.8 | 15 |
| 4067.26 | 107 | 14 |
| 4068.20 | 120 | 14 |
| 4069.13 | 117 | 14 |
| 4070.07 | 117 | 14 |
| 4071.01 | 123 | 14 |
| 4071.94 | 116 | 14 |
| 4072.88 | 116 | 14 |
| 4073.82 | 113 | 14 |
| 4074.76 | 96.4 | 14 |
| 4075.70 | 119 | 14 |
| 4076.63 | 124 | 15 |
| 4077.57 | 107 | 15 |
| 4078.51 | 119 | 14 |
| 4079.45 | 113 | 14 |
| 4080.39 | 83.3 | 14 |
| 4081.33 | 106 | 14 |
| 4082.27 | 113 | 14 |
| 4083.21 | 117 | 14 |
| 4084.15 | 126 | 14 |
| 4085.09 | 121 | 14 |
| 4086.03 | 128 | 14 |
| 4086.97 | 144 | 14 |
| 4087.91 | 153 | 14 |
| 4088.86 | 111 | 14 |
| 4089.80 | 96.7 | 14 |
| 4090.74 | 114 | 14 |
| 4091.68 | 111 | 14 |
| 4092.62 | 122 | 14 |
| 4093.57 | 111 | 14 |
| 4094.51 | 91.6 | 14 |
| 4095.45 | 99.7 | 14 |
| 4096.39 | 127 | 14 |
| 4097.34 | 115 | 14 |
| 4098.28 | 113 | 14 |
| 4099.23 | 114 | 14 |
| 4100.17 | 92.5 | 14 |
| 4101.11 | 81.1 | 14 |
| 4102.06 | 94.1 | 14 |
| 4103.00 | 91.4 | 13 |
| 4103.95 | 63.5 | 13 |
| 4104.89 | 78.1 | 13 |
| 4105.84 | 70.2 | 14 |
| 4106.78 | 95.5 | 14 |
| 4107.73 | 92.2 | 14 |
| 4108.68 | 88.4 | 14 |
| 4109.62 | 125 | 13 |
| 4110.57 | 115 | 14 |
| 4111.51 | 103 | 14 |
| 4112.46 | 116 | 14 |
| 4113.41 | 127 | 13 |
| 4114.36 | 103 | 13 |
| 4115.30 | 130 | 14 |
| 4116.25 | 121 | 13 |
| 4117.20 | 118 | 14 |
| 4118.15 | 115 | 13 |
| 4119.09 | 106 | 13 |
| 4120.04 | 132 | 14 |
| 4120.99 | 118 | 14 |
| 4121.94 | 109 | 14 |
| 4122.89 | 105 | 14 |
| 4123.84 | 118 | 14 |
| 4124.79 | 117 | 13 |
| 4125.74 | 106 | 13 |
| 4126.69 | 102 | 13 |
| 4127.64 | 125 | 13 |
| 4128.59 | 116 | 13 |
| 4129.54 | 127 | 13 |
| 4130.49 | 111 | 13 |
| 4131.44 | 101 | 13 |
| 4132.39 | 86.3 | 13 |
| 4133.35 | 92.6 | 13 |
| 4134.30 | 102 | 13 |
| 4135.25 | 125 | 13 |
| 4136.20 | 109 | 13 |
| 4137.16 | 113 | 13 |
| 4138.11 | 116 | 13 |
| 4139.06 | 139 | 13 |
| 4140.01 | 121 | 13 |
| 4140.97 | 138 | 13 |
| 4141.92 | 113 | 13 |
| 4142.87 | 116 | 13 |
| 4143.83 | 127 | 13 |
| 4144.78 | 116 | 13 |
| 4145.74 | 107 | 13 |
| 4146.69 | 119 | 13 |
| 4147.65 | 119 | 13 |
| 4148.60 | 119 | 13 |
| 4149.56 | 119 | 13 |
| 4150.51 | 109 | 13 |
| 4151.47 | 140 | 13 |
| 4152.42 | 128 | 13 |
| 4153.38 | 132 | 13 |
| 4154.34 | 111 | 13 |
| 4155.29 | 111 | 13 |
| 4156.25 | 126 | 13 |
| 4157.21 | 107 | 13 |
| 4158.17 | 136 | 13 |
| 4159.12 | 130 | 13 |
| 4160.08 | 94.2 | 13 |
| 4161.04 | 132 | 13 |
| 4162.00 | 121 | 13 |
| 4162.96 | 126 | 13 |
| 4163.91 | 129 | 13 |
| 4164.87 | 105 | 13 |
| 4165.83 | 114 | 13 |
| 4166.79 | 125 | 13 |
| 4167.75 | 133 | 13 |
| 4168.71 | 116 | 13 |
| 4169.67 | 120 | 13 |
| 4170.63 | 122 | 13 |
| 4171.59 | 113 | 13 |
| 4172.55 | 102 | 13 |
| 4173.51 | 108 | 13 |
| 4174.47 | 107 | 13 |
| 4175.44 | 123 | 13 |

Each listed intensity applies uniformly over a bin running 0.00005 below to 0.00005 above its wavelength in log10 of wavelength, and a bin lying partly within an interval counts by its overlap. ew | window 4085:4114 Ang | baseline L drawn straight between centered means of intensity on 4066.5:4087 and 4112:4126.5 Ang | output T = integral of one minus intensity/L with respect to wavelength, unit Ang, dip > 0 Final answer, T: 2.2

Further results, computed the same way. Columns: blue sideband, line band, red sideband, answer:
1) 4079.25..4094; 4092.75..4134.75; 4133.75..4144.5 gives 4.3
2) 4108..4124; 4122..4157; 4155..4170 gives 0.4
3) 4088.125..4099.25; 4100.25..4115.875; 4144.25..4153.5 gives 2.1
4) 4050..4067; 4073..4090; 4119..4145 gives 0.3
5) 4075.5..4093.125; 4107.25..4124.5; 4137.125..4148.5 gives 0.8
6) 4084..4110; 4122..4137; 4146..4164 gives 0.6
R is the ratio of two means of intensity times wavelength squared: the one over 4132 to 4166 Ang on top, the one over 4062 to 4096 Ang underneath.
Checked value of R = 1.1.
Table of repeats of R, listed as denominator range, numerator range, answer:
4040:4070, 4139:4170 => 1.06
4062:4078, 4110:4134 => 1.01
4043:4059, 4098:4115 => 0.84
